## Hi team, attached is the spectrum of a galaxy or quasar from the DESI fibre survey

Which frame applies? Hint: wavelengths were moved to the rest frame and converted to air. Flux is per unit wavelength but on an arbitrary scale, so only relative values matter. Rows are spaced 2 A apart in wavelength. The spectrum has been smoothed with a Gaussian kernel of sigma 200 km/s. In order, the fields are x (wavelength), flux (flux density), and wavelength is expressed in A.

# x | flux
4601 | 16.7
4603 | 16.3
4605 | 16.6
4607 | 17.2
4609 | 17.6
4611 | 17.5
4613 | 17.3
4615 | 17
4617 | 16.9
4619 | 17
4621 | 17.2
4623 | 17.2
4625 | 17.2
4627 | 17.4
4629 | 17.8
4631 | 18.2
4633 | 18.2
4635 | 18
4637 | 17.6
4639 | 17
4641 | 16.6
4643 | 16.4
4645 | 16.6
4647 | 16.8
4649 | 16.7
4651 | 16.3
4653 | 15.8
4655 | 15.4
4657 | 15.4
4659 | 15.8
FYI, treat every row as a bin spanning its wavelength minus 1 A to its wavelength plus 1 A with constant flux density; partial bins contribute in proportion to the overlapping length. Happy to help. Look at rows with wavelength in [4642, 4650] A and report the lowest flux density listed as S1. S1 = 16.4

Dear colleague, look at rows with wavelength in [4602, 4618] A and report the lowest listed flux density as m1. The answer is 16.3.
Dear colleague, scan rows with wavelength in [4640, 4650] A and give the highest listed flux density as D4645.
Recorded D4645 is 16.8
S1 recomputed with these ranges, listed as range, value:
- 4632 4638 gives 17.6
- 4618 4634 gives 17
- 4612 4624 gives 16.9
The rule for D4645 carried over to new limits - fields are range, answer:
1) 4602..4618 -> 17.6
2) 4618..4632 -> 18.2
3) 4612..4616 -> 17.3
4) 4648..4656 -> 16.7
